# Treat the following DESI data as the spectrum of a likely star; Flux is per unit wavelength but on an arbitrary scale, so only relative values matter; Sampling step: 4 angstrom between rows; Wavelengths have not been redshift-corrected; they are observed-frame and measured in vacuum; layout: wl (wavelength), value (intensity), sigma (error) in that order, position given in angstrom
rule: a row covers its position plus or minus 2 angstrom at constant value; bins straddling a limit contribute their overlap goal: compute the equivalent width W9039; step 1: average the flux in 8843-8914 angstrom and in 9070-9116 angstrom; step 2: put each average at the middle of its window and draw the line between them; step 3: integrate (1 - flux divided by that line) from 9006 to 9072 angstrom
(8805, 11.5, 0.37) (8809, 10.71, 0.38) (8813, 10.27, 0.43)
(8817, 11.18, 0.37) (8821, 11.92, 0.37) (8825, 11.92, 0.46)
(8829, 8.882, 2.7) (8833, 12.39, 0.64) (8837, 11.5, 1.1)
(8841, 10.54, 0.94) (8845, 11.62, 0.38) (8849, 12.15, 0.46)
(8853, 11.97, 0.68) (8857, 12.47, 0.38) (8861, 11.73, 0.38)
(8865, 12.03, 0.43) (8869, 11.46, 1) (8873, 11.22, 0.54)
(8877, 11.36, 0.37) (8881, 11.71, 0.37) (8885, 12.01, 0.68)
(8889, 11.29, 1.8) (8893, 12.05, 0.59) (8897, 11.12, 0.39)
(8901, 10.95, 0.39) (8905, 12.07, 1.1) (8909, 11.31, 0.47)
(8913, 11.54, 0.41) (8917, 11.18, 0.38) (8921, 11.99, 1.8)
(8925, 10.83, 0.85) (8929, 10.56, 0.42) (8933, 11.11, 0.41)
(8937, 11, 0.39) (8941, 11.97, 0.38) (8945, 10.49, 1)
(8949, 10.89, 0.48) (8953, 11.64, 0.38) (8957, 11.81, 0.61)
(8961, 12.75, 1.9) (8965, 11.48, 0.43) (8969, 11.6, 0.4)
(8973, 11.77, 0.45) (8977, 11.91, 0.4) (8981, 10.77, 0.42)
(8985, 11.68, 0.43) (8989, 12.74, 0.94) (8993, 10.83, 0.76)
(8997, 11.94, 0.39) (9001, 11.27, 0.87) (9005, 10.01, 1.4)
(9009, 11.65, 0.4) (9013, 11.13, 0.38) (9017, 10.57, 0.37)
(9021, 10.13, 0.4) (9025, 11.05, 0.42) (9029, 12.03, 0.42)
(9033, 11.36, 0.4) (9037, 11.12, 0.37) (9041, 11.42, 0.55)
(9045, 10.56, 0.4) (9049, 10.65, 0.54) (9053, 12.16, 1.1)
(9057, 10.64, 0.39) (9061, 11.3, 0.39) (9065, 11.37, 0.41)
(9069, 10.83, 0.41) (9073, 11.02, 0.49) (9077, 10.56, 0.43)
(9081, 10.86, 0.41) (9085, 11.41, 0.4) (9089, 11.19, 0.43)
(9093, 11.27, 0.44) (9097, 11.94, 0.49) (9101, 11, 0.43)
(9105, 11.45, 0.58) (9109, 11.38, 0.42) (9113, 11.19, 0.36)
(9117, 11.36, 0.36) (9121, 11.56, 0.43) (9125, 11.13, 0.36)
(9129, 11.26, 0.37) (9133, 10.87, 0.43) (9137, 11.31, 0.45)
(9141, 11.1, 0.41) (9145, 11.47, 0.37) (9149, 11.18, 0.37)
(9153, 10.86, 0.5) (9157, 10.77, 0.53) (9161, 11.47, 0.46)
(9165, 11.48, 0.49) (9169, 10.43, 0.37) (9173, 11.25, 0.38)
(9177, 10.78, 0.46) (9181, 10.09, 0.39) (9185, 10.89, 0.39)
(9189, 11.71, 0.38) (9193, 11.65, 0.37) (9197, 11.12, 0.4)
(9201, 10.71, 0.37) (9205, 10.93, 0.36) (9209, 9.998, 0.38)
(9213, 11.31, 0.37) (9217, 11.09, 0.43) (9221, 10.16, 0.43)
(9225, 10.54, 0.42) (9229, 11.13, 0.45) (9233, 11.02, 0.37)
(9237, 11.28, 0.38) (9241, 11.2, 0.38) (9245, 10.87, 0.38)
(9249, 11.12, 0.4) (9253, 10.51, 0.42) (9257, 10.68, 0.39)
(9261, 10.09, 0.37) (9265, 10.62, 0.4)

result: 1.3 angstrom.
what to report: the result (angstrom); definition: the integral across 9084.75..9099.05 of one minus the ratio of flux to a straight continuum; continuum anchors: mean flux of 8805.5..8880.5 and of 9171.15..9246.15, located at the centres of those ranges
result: -0.5 angstrom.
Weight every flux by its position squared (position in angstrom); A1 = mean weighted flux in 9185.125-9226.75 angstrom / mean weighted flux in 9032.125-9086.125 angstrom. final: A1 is 1.0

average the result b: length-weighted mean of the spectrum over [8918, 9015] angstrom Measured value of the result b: 11.4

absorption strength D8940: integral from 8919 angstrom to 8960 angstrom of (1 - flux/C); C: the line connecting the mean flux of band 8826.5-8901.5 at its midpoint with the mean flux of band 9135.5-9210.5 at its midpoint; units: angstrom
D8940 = 0.4 angstrom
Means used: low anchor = 11.5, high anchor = 11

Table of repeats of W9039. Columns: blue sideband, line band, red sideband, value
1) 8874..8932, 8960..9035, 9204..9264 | -1.0 angstrom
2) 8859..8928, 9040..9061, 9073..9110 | 0.3 angstrom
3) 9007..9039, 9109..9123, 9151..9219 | -0.4 angstrom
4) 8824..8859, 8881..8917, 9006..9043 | -0.5 angstrom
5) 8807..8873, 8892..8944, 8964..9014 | 0.5 angstrom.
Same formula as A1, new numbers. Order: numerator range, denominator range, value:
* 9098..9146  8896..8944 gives 1.04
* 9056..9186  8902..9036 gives 1.01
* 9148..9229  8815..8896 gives 1.02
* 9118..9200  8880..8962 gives 1.03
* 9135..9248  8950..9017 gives 1.00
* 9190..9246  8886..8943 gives 1.03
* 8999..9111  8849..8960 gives 1.00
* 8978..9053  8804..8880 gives 1.02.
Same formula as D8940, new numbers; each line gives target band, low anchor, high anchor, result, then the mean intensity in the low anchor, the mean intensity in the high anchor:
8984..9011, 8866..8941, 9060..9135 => -0.3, 11.4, 11.2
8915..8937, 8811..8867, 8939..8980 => 0.9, 11.5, 11.6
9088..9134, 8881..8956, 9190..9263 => -1.1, 11.3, 10.9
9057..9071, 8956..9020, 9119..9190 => 0.2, 11.5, 11.1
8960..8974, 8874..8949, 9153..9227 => -0.7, 11.3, 10.9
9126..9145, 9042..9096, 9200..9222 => -0.4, 11.1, 10.7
